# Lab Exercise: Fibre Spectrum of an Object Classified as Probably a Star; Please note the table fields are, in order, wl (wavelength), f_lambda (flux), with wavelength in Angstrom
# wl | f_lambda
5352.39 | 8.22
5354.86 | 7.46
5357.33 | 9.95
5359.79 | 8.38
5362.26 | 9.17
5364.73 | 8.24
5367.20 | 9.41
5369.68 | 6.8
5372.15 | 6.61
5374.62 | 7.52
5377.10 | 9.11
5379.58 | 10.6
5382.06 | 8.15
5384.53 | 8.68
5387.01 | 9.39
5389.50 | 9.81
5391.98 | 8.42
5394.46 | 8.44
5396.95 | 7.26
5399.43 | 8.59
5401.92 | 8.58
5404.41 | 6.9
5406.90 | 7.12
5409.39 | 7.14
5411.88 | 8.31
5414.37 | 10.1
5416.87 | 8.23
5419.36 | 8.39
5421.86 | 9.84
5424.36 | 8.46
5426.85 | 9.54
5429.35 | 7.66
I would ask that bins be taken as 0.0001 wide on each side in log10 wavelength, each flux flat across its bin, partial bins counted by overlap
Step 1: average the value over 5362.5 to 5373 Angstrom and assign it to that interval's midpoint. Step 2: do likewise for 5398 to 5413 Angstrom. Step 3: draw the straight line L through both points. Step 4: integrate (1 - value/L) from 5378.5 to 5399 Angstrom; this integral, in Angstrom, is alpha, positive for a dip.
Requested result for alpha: -2.6 Angstrom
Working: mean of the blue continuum 7.94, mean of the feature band 8.82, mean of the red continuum 7.76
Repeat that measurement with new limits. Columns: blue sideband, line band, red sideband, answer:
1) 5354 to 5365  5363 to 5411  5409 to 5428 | 2.77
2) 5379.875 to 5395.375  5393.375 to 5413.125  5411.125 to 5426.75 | 2.56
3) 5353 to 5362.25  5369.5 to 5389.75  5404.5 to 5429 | 0.07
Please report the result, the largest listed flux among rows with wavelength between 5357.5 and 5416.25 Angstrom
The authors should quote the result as 10.6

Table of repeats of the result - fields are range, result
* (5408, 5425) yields 10.1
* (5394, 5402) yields 8.59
